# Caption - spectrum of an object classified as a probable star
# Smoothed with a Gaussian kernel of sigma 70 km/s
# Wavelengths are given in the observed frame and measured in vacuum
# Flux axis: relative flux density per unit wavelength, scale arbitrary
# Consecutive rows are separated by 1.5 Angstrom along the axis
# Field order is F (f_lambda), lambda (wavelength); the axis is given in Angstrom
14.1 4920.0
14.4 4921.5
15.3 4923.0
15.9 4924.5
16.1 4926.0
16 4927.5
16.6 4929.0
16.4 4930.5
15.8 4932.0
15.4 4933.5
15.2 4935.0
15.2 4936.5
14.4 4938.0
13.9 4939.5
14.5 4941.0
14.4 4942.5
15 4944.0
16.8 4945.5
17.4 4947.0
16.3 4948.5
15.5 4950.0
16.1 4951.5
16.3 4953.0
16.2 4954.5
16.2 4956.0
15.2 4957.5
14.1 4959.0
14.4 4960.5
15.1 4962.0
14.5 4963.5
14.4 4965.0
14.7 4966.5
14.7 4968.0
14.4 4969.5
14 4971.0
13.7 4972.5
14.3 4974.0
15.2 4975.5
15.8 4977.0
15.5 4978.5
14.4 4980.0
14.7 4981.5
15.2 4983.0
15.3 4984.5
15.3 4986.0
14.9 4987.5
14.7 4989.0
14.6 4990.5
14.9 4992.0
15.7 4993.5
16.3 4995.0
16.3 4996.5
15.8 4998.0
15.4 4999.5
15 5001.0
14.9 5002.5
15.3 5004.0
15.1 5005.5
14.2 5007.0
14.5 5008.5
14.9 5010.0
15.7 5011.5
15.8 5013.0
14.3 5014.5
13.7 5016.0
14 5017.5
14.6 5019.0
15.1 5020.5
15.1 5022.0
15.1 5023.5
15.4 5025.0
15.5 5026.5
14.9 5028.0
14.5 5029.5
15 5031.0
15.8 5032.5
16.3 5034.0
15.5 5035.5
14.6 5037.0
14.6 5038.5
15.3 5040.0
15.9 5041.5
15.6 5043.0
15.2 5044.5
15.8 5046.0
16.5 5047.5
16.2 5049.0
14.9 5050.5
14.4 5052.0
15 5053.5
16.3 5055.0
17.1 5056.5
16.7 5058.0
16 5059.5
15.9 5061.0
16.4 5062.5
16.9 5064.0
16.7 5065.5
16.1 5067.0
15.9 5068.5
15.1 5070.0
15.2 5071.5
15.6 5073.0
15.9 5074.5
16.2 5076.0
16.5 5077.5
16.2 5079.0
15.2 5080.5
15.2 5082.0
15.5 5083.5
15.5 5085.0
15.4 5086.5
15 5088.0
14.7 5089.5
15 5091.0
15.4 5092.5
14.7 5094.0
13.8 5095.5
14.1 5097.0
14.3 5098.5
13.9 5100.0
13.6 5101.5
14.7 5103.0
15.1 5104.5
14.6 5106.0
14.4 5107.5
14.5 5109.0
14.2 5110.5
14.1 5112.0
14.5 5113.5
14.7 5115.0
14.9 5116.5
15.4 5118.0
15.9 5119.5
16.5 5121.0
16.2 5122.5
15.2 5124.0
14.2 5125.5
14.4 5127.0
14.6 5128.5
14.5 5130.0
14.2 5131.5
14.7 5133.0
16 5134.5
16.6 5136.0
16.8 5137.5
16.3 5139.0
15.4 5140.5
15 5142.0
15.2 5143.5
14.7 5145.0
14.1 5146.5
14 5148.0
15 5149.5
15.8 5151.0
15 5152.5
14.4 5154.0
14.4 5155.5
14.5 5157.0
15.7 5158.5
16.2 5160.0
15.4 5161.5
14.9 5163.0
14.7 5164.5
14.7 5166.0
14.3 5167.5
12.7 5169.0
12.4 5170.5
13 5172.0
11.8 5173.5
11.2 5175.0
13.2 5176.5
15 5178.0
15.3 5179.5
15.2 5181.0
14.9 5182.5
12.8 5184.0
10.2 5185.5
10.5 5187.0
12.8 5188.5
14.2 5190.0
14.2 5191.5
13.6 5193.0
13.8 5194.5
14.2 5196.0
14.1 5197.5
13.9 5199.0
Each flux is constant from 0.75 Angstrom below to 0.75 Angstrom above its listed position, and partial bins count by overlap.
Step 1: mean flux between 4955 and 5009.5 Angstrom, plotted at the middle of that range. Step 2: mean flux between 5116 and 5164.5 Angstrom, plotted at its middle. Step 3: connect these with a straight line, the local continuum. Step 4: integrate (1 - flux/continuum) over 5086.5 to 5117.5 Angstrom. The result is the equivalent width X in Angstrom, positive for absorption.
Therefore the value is 1.2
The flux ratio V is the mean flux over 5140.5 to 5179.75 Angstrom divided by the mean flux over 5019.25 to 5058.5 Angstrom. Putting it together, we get 0.93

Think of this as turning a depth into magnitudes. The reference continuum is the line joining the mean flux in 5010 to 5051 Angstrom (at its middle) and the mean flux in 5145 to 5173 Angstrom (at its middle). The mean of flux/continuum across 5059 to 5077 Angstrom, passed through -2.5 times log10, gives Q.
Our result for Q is -0.07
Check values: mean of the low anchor 15.2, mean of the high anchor 14.5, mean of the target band 16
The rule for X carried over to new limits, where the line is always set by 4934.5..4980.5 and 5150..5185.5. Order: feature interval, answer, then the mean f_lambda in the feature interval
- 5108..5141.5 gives -1.9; 15.2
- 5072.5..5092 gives -1.3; 15.5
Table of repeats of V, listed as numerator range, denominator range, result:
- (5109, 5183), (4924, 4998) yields 0.96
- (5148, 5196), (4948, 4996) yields 0.92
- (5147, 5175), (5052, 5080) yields 0.89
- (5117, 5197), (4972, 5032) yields 0.96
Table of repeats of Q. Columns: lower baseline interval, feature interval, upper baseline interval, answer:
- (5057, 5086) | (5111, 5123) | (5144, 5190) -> -0.017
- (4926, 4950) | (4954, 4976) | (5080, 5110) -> 0.051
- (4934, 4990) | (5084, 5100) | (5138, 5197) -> -0.021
